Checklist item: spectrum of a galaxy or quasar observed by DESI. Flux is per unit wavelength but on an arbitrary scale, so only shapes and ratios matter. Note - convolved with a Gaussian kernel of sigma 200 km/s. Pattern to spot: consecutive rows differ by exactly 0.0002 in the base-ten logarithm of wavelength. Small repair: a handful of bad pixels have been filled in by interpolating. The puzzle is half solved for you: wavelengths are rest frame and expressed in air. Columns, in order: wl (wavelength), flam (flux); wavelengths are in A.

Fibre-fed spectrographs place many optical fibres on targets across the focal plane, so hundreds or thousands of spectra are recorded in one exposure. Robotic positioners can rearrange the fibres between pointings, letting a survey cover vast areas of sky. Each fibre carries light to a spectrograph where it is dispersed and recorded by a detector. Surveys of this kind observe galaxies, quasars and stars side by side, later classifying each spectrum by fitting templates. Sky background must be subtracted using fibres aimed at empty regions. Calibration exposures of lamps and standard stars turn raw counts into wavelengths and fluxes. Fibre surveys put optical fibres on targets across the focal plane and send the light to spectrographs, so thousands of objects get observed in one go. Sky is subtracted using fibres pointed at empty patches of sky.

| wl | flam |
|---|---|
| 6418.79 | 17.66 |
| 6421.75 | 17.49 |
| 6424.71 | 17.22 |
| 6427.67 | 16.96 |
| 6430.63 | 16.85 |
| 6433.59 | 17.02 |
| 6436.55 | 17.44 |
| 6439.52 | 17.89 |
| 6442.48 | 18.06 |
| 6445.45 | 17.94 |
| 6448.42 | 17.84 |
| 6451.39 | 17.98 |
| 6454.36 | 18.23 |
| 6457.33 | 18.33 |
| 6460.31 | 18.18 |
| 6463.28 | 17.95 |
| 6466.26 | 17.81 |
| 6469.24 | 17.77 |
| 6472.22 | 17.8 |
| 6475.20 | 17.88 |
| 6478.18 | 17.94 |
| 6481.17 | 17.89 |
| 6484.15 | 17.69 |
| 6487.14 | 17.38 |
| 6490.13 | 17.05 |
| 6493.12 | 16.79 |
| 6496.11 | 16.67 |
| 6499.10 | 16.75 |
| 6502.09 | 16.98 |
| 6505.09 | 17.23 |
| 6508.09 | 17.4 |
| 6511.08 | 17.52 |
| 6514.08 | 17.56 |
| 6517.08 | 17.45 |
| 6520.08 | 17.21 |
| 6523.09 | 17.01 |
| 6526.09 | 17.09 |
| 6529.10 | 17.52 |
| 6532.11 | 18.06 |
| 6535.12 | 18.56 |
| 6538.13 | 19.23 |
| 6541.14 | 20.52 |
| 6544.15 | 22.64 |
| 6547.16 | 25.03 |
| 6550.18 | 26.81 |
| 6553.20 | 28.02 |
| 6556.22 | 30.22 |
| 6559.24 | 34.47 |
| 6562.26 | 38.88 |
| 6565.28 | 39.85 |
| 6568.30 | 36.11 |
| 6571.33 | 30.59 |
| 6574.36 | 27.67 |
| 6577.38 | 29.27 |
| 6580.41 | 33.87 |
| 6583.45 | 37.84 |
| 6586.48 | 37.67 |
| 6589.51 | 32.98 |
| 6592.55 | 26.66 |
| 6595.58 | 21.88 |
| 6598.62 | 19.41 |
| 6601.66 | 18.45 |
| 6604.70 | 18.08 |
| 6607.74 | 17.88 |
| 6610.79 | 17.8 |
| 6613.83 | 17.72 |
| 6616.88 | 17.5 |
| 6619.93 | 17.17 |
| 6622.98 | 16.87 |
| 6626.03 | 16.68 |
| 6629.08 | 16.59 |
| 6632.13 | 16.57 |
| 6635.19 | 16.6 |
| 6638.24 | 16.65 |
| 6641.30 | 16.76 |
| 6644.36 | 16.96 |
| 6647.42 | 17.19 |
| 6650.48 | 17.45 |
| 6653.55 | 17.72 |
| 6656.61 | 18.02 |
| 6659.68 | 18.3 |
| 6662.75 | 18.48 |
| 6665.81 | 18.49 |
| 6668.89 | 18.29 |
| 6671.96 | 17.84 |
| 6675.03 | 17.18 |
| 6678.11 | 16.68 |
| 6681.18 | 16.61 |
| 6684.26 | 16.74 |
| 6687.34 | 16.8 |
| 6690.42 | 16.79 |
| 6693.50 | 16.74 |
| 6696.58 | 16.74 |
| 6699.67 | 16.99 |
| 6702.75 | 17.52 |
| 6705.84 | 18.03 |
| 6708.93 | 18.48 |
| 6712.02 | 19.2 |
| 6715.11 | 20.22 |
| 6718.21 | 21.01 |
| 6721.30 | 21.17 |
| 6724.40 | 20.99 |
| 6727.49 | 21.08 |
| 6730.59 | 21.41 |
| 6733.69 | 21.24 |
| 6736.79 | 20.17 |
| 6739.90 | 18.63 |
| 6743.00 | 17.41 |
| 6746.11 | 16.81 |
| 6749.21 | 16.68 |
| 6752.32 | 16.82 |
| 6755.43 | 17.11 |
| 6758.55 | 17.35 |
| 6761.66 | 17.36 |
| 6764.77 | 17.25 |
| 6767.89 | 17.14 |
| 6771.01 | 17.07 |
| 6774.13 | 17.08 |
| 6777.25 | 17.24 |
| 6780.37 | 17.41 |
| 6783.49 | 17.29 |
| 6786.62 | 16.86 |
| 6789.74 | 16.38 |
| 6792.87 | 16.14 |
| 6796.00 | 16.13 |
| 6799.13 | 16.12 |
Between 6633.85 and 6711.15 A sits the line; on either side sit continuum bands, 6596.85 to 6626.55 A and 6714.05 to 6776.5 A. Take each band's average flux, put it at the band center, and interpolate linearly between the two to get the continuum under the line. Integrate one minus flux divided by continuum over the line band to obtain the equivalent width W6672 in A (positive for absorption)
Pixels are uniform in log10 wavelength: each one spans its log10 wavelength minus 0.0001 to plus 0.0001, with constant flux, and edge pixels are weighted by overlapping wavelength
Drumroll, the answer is 3.50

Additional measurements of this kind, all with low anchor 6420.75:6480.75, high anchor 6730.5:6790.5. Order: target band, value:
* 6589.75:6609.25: -3.88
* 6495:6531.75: 1.01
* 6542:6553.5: -4.79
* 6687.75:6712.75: 0.28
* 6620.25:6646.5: 1.41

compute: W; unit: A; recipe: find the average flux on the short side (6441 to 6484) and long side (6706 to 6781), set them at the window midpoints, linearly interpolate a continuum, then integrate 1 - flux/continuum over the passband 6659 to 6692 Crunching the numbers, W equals 1.8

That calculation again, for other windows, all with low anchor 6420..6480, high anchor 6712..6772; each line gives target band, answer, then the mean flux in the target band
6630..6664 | 2.1 A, 17.3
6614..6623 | 0.5 A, 17.3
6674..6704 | 2.8 A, 16.9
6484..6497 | 0.6 A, 17.1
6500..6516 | 0.6 A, 17.3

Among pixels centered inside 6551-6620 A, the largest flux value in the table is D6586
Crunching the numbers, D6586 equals 39.85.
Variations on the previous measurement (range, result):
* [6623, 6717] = 20.22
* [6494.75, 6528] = 17.56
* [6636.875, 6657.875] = 18.02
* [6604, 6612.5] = 18.08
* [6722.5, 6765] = 21.41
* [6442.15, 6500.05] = 18.33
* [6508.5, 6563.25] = 38.88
